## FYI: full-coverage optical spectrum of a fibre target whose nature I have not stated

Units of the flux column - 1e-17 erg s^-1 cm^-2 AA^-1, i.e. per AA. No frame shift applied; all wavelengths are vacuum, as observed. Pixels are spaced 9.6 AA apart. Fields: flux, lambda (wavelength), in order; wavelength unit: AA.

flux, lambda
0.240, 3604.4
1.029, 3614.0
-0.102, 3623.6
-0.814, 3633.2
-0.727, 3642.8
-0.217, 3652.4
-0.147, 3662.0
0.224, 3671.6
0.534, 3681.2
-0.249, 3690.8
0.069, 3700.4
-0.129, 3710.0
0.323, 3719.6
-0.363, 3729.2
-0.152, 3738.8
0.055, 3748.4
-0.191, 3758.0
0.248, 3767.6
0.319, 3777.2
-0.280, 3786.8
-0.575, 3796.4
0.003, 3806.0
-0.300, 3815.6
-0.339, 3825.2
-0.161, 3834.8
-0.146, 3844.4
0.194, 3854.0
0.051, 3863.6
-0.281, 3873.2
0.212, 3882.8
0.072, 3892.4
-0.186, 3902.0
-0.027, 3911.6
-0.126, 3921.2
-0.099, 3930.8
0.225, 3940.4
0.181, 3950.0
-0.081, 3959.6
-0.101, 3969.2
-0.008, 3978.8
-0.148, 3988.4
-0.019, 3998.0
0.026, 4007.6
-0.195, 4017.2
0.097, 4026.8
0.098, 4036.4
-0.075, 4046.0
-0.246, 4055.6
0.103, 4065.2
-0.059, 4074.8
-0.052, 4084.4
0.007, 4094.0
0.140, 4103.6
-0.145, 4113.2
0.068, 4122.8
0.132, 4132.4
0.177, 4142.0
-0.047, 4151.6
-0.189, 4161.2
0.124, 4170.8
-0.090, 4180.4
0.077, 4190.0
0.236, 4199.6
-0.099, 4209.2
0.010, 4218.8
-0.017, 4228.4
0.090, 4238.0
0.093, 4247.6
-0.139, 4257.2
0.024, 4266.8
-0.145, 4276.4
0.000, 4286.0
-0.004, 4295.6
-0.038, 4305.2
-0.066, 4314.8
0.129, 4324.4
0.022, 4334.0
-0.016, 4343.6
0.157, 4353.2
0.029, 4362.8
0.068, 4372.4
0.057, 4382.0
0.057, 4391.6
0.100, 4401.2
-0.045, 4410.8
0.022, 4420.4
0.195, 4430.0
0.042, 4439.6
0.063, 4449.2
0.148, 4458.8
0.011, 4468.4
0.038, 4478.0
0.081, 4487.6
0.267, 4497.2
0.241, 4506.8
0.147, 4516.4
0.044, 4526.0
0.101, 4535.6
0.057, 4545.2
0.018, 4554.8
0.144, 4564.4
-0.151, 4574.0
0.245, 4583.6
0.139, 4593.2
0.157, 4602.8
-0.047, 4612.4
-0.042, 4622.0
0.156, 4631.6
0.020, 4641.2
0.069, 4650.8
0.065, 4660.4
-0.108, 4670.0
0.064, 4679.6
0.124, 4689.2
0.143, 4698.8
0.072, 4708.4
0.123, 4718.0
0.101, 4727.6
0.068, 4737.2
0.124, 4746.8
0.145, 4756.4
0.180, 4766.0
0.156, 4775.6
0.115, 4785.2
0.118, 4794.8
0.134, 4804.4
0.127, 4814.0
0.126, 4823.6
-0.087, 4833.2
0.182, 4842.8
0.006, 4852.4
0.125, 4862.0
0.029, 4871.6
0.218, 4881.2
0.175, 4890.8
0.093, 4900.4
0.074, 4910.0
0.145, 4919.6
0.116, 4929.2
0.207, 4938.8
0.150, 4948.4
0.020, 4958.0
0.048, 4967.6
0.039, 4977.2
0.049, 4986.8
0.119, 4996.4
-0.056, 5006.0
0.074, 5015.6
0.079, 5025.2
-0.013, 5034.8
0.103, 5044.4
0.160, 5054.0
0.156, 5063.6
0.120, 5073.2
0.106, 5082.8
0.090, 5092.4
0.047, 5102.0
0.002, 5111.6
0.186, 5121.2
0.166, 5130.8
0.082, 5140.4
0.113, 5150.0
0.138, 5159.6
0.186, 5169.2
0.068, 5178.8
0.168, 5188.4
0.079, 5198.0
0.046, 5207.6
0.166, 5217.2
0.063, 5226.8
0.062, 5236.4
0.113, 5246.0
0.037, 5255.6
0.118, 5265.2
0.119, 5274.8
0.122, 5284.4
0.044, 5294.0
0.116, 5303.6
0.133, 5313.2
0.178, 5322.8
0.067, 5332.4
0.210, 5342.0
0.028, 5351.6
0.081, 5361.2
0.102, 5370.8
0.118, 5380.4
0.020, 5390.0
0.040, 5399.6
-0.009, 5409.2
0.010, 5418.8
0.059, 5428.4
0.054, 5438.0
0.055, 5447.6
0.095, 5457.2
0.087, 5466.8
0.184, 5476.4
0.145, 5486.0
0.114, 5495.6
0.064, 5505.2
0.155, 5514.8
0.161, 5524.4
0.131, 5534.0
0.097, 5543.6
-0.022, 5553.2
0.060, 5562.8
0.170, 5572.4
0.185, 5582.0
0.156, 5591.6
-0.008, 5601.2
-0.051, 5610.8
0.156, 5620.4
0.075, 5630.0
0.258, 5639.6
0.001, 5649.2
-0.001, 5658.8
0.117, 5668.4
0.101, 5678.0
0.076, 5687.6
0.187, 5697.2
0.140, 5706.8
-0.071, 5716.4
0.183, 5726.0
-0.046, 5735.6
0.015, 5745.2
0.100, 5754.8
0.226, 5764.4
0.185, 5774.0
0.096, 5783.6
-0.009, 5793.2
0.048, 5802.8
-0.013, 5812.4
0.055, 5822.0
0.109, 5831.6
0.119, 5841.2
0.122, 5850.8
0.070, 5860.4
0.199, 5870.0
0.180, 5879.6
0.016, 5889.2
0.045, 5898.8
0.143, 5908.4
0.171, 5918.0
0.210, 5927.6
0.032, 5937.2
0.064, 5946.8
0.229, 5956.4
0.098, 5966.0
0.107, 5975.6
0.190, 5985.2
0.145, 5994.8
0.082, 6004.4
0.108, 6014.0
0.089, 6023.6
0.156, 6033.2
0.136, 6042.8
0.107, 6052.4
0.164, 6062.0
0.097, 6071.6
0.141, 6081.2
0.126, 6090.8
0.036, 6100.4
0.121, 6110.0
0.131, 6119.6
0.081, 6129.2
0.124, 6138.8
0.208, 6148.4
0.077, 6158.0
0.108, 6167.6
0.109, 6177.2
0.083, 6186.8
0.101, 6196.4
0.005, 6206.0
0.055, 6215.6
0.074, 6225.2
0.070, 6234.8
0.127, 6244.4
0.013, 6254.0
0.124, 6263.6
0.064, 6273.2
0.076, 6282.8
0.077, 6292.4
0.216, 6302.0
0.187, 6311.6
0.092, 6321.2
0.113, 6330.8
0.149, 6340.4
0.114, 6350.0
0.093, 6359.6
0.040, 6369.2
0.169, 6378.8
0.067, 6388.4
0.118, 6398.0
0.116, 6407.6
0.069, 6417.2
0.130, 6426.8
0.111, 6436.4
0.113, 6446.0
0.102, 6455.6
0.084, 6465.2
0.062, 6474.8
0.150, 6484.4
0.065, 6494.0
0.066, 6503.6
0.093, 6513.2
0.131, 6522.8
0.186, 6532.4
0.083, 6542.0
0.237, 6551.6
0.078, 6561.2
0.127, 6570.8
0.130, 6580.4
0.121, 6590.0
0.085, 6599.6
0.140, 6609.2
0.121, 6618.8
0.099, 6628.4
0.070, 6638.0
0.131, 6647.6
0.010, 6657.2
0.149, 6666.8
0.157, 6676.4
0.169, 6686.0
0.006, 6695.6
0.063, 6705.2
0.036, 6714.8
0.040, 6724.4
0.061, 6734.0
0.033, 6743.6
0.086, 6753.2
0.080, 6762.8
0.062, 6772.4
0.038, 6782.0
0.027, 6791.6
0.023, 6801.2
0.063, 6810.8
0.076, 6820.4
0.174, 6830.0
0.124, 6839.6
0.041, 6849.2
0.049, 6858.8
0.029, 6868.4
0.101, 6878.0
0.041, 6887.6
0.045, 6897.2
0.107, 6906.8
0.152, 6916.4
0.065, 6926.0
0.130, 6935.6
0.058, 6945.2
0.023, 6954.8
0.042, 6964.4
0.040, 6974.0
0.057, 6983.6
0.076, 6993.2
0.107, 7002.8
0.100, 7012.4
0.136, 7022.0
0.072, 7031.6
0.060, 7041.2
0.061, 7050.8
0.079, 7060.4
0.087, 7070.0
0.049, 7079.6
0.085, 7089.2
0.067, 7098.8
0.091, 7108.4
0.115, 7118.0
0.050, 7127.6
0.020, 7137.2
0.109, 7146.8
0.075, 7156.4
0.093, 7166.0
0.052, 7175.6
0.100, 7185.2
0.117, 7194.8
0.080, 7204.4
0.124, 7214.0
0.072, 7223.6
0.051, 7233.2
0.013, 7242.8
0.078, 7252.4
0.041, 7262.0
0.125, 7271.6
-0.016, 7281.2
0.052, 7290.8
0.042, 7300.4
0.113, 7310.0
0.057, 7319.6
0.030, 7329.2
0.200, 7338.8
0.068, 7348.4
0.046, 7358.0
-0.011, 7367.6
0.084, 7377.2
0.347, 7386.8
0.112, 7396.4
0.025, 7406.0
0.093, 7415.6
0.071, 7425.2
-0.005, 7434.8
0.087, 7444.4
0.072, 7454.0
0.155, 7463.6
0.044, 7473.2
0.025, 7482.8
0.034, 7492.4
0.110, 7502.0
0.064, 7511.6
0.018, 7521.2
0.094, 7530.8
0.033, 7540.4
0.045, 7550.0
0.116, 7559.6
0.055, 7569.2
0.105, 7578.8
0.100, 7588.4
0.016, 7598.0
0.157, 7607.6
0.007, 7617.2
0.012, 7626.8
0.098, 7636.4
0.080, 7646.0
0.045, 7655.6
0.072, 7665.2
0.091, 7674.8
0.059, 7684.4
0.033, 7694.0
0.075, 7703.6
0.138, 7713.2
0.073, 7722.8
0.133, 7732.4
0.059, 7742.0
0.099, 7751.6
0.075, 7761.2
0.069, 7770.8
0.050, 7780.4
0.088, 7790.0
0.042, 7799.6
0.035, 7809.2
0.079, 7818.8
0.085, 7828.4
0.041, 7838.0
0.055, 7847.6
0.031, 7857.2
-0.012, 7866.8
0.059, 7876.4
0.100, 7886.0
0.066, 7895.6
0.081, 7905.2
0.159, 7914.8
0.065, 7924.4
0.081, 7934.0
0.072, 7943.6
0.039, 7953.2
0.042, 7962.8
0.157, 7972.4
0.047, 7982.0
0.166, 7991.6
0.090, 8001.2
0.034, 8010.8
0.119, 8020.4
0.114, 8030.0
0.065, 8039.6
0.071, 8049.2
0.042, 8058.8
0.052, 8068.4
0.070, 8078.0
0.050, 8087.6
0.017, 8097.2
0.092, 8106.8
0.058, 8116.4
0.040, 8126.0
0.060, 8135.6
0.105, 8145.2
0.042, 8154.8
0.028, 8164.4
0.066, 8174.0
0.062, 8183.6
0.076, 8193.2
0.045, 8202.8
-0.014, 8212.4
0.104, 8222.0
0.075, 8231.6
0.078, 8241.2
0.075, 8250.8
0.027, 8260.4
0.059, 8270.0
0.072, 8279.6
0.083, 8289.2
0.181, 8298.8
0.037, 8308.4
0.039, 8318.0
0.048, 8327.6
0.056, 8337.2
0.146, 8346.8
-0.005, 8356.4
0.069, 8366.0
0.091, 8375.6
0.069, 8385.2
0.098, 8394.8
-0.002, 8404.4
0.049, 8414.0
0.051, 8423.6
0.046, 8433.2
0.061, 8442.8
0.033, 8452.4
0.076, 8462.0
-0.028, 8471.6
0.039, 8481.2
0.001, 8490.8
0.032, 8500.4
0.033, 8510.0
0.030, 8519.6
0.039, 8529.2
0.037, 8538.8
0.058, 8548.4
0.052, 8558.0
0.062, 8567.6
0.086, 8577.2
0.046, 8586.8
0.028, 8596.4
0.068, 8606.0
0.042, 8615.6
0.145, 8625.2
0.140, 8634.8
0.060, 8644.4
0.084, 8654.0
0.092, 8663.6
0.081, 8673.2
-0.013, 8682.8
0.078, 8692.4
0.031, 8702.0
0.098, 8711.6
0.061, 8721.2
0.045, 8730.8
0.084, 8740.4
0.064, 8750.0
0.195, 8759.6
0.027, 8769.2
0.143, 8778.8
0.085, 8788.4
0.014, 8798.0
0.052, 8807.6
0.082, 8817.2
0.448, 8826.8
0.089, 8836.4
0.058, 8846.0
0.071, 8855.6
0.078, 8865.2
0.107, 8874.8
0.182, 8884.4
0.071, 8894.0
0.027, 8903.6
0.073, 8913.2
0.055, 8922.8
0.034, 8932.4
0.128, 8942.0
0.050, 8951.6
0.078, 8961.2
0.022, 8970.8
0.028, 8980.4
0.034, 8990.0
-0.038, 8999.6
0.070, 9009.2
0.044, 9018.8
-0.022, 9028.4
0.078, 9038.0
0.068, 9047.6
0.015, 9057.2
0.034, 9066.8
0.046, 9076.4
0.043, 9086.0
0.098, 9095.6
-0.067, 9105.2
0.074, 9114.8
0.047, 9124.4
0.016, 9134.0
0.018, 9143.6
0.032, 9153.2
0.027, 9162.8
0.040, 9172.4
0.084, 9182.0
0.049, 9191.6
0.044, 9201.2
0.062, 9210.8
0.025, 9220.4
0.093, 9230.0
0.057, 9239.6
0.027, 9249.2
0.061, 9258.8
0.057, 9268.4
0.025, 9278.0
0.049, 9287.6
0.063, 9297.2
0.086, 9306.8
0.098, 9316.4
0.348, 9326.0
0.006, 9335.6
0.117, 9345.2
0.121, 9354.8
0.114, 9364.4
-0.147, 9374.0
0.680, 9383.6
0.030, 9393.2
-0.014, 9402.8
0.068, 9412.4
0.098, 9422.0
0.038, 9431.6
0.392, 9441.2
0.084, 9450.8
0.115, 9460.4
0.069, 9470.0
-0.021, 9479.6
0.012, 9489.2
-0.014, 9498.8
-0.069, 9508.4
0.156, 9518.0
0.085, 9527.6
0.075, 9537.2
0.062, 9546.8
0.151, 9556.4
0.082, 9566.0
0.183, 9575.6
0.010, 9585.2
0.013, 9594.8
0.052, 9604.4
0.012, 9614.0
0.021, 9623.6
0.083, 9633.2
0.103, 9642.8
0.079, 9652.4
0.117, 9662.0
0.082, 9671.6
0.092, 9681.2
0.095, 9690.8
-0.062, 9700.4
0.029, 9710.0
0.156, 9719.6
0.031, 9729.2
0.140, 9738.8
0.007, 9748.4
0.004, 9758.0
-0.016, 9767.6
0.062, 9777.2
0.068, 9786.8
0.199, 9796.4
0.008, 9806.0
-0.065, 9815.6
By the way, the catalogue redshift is 0.126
